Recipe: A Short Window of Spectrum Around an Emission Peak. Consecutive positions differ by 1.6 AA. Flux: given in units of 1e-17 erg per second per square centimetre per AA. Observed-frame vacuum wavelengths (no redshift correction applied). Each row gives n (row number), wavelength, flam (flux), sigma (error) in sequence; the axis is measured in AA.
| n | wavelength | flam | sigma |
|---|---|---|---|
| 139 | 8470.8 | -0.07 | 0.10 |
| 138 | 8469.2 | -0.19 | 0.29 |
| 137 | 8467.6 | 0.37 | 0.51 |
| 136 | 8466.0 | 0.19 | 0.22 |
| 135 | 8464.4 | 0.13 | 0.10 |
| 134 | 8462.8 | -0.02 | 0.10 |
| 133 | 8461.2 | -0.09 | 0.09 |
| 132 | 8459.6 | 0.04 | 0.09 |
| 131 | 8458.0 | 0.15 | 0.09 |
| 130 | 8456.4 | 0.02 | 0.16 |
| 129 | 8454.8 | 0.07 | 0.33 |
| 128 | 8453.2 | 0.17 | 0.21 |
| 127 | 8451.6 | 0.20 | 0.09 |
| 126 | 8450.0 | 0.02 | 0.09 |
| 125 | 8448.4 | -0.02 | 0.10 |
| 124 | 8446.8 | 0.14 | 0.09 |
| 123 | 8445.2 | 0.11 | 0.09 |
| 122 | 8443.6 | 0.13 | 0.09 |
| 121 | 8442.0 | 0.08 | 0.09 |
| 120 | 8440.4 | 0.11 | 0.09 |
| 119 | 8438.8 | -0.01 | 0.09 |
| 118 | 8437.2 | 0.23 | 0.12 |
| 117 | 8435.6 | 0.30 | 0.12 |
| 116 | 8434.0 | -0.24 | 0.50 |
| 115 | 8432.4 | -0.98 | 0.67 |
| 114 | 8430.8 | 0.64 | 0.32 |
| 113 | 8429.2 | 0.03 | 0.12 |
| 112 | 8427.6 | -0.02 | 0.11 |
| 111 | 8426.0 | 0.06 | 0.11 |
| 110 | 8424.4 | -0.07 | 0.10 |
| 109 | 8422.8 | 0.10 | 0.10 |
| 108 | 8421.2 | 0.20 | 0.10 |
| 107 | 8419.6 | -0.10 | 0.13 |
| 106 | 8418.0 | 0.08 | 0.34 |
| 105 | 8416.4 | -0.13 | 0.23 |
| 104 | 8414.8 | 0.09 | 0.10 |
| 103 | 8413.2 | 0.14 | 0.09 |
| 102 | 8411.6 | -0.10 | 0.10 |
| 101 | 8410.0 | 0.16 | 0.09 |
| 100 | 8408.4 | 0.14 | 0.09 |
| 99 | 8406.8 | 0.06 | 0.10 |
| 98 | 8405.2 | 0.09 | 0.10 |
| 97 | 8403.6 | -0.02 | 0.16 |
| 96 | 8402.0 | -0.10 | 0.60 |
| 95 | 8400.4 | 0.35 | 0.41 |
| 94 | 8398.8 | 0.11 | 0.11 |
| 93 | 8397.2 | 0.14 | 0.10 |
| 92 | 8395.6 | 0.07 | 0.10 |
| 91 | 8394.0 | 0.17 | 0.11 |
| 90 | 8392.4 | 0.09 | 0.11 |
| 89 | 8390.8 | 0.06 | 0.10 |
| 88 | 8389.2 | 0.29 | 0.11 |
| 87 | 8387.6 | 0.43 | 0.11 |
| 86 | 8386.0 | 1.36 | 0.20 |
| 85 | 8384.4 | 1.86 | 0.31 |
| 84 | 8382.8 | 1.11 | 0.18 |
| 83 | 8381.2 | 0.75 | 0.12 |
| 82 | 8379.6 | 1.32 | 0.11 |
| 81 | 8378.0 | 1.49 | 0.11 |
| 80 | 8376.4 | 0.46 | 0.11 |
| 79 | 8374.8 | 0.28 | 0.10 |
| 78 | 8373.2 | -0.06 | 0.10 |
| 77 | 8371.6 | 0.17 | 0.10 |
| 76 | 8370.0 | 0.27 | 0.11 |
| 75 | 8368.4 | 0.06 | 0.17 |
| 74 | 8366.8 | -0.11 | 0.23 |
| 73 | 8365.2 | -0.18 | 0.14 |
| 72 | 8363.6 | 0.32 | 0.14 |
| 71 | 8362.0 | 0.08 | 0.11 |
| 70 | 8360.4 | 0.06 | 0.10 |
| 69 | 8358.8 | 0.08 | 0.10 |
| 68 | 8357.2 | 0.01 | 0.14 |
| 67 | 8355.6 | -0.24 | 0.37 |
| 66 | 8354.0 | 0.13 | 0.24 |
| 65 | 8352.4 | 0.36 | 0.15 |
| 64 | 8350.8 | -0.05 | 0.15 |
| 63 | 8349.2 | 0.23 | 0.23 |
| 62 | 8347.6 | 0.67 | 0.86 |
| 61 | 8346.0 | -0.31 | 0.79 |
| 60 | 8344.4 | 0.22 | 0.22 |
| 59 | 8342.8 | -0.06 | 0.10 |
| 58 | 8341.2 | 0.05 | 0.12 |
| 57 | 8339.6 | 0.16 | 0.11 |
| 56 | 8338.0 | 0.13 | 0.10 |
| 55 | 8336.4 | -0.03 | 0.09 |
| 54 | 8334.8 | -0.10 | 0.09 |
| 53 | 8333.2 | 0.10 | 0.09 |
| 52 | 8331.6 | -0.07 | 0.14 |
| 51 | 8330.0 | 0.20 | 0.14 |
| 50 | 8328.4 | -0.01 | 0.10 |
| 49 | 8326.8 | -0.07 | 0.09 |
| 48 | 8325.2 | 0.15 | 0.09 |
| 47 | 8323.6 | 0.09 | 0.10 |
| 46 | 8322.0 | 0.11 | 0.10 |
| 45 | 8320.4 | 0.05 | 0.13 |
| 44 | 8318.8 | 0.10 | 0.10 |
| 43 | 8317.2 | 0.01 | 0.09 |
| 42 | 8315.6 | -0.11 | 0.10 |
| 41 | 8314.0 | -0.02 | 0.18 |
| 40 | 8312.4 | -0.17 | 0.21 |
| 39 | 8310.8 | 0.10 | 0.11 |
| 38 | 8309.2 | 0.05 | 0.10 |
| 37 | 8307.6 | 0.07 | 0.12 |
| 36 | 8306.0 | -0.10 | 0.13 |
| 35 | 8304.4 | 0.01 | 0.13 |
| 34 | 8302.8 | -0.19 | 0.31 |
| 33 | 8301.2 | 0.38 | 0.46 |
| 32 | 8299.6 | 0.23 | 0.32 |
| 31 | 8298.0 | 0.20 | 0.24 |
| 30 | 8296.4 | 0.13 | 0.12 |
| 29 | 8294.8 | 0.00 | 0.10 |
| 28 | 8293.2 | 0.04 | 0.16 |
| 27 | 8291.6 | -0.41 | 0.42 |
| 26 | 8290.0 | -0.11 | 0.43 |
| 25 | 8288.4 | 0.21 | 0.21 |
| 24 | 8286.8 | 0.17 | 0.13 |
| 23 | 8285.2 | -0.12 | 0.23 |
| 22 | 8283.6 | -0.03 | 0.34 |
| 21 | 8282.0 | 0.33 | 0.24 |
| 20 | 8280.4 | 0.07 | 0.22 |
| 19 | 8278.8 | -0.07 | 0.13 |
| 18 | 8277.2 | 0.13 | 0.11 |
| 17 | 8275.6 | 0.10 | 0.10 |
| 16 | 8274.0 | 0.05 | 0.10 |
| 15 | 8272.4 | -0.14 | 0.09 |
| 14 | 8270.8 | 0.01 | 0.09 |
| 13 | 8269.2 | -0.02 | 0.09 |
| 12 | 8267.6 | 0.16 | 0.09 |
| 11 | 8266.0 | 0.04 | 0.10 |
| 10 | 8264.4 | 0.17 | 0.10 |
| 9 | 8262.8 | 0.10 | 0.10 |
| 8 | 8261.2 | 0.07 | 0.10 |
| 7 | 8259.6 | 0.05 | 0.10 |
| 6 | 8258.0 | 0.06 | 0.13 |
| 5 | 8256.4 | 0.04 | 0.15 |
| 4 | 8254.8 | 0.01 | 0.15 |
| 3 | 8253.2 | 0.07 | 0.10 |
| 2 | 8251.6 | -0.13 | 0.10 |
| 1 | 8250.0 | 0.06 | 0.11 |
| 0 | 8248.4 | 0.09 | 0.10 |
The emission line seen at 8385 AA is [O II] 3727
